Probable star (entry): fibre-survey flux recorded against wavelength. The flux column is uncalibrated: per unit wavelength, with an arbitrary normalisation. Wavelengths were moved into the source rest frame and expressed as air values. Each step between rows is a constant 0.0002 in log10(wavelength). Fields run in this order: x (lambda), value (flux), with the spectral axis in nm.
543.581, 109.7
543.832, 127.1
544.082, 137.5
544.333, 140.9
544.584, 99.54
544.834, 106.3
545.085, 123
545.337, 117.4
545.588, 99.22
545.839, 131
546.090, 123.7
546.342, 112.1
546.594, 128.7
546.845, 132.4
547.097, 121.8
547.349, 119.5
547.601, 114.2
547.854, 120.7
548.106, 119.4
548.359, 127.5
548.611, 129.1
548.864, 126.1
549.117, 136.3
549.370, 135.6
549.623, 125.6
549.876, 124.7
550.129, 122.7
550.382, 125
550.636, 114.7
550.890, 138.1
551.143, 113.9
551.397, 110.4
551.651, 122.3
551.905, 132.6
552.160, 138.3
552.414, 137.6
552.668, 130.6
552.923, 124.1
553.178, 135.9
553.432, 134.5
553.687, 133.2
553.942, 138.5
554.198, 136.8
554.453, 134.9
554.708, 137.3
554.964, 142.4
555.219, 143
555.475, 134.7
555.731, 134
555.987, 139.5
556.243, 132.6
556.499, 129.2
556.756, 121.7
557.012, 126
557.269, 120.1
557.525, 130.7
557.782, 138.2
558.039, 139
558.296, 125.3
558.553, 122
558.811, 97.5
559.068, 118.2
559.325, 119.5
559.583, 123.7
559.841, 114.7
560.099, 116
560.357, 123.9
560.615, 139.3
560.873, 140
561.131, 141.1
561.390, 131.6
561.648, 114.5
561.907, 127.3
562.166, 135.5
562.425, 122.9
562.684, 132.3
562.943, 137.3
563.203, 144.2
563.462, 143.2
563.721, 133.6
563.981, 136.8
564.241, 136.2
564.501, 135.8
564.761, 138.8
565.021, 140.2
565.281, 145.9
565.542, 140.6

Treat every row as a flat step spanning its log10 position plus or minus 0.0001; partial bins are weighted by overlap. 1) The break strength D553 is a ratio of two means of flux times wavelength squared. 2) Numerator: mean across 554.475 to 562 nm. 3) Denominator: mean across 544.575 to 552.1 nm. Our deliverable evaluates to 1.1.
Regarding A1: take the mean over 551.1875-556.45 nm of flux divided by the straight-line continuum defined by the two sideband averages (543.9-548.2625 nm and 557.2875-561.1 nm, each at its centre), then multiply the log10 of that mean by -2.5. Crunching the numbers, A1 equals -0.08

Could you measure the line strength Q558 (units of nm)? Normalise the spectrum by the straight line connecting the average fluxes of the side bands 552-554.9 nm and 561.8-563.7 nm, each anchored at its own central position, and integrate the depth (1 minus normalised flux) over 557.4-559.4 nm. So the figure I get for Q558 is 0.16 nm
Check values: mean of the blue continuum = 135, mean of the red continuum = 135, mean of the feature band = 124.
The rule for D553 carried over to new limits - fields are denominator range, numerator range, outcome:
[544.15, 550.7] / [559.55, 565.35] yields 1.15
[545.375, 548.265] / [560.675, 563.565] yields 1.17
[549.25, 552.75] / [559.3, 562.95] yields 1.05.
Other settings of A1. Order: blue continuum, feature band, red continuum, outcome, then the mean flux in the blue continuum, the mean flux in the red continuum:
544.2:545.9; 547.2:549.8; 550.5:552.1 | -0.05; 116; 123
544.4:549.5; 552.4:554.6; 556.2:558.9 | -0.08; 121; 126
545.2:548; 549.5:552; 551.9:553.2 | 0.05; 120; 133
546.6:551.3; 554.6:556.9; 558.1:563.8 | -0.07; 125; 128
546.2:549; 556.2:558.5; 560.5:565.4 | 0.02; 123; 136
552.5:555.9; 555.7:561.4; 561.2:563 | 0.04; 135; 129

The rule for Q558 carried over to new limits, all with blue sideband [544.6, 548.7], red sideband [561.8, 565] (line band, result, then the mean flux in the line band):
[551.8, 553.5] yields -0.107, 133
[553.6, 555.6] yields -0.164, 138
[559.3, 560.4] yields 0.108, 119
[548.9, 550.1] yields -0.070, 130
